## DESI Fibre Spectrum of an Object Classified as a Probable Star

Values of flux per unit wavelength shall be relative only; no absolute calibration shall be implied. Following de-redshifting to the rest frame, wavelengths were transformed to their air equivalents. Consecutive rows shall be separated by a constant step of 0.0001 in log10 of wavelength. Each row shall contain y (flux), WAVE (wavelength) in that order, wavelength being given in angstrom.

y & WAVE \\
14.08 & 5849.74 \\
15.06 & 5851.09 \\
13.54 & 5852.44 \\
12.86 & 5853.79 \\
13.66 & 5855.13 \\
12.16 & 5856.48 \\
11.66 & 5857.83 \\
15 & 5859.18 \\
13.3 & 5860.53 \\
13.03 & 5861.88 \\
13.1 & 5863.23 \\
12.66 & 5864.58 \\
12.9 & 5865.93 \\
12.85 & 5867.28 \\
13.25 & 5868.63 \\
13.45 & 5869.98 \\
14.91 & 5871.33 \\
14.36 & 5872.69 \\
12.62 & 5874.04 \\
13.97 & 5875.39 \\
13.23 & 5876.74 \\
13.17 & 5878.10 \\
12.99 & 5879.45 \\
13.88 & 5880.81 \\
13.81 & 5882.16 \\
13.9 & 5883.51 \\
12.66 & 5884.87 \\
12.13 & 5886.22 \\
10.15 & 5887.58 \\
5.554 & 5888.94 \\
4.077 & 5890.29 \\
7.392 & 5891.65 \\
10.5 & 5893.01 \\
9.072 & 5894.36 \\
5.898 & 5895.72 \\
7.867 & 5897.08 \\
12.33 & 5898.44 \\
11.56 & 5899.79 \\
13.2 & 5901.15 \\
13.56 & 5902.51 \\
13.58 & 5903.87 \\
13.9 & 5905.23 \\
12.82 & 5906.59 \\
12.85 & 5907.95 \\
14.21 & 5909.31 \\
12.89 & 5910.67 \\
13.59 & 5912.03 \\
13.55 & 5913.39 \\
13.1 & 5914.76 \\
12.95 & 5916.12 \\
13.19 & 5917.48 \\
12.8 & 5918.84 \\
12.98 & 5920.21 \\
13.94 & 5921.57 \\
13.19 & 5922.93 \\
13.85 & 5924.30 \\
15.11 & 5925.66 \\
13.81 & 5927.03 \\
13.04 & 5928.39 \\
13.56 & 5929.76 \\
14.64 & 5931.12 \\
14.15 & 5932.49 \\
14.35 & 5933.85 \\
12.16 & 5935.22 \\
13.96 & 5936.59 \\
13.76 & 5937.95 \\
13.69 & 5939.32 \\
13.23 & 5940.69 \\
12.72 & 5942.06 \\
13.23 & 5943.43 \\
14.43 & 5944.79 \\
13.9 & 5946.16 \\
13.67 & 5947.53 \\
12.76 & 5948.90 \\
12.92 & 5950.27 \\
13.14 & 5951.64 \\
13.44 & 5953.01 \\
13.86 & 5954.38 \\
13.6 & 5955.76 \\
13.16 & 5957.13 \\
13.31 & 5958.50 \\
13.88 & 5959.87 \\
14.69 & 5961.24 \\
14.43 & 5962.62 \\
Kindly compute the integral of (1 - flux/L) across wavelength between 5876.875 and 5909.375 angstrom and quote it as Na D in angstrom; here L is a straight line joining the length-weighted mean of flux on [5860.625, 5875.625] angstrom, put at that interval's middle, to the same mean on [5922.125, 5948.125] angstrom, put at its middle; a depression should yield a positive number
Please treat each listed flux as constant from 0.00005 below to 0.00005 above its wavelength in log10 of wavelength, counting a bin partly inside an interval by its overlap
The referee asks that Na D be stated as 5.3 angstrom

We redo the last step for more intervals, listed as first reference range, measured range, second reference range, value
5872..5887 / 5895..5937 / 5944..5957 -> 1.4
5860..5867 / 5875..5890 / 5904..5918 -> 1.2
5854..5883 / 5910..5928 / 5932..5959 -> 0.0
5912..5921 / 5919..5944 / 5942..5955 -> -0.6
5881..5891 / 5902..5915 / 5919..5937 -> -1.3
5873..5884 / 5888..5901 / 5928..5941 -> 4.8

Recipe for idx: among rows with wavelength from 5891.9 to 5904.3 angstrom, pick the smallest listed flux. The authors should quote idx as 5.898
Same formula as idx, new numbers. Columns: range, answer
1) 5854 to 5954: 4.077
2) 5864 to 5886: 12.62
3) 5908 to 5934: 12.8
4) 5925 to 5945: 12.16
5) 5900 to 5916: 12.82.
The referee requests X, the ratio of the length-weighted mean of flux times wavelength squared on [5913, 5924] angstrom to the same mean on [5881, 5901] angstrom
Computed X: 1.34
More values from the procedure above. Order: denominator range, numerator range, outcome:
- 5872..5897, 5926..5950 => 1.26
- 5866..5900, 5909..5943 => 1.20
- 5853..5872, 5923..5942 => 1.06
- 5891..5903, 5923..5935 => 1.39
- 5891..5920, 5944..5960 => 1.15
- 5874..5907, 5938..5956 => 1.21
